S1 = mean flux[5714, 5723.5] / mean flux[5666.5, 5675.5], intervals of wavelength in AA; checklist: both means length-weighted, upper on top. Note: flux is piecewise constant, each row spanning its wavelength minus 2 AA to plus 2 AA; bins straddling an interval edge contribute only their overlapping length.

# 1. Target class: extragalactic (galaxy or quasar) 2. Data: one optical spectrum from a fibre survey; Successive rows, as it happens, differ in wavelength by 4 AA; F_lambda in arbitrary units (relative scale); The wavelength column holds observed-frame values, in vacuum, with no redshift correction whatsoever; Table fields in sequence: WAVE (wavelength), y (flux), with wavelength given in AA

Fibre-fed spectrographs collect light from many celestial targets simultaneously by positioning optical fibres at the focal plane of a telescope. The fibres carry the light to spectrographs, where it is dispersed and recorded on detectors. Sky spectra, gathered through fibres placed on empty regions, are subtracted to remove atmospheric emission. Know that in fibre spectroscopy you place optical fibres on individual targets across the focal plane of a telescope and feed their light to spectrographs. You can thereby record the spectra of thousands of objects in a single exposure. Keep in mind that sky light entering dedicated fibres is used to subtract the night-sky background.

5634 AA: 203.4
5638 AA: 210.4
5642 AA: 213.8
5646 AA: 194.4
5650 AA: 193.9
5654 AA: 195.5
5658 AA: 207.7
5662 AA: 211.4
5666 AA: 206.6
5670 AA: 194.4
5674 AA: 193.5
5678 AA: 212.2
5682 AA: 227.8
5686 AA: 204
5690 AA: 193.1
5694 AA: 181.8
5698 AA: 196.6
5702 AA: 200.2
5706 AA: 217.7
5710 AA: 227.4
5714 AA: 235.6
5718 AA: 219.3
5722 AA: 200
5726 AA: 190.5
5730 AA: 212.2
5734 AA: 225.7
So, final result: 1.1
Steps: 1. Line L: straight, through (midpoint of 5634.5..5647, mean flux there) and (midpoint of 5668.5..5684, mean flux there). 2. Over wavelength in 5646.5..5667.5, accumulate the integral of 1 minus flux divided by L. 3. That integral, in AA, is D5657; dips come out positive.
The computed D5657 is 0.5 AA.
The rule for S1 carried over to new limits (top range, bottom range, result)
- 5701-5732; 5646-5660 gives 1.08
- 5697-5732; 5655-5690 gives 1.03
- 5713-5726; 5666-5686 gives 1.03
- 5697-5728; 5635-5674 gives 1.04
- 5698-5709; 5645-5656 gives 1.07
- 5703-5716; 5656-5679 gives 1.10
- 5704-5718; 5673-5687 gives 1.07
